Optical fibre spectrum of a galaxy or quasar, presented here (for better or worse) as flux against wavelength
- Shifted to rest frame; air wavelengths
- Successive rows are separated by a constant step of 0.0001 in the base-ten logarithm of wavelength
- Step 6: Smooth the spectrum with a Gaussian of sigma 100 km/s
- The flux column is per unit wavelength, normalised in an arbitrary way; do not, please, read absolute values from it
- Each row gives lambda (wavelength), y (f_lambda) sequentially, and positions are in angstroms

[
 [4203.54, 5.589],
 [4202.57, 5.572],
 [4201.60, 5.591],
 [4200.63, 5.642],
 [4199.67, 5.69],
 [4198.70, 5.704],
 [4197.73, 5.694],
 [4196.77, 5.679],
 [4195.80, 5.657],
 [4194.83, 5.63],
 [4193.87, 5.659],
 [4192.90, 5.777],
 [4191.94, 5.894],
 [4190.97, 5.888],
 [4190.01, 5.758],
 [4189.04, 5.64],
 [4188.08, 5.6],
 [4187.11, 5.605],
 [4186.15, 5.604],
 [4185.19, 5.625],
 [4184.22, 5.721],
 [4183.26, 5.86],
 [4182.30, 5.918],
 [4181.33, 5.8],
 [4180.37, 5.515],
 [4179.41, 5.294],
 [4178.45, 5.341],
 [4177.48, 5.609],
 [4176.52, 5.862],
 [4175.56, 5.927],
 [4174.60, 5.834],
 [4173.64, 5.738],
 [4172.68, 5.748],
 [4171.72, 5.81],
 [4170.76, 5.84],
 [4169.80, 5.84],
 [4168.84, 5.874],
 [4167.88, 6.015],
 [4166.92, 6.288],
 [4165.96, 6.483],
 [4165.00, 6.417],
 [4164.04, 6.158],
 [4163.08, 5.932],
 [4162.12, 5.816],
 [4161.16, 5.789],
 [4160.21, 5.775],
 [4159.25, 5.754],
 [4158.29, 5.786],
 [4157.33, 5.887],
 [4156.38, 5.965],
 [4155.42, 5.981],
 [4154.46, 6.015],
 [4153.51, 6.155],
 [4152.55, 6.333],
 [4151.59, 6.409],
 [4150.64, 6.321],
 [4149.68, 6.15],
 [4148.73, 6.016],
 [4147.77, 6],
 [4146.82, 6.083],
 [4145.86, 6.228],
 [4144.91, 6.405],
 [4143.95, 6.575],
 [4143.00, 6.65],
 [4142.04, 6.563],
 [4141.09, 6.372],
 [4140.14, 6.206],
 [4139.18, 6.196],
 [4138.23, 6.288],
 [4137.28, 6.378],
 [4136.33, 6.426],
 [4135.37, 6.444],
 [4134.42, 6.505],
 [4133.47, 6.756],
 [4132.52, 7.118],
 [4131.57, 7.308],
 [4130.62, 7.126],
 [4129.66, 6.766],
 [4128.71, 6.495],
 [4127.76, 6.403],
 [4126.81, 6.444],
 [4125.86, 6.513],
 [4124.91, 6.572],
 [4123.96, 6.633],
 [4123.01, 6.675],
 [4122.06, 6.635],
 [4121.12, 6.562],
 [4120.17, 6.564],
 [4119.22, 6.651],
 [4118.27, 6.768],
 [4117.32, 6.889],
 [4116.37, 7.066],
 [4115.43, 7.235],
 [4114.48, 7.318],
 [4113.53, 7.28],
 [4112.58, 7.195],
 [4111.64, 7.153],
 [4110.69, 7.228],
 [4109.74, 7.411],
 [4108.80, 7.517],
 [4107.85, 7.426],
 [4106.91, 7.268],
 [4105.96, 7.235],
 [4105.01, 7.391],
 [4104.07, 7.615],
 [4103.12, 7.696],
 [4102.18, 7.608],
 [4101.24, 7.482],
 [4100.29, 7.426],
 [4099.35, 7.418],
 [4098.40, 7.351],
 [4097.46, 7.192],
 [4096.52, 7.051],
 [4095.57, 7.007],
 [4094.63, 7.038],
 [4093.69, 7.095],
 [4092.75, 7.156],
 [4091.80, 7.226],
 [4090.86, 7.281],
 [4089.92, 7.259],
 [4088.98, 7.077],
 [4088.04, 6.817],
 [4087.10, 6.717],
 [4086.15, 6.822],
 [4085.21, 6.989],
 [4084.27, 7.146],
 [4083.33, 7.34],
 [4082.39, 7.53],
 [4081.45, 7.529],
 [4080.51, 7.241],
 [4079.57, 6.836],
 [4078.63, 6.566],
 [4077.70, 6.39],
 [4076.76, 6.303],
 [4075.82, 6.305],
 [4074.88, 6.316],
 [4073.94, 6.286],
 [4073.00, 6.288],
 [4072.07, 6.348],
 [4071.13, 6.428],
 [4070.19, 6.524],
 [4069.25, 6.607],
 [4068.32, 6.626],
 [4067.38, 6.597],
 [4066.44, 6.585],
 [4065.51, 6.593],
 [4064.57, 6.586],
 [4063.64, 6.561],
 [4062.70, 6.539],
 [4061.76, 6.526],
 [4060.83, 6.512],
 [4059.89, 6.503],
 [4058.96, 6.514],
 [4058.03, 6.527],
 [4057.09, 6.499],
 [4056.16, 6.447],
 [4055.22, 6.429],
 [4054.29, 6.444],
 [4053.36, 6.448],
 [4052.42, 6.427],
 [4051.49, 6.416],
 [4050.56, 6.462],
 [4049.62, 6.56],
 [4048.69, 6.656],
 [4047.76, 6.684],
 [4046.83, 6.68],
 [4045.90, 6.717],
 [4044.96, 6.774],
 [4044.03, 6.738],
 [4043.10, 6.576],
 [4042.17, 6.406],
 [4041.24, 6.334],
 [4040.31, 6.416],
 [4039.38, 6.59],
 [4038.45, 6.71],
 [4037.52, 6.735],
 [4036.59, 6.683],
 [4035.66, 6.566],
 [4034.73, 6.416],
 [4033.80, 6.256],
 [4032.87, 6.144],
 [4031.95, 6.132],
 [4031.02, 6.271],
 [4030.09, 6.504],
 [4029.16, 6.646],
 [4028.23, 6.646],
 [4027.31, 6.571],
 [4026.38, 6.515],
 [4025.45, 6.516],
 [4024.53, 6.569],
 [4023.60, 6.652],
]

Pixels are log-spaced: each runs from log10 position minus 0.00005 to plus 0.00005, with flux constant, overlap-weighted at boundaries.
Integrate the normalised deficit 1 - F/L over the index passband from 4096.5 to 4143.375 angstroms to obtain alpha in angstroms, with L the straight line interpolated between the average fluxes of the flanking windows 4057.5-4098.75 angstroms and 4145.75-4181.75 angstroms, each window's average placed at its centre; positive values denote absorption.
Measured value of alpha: -4.0 angstroms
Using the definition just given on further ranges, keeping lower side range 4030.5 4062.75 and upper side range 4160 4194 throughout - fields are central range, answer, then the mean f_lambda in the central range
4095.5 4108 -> -2.3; 7.38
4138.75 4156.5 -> -0.8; 6.25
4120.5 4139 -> -1.7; 6.63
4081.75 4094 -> -1.6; 7.12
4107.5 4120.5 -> -2.1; 7.12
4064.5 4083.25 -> -0.8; 6.64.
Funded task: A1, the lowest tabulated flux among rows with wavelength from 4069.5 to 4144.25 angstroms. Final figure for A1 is 6.196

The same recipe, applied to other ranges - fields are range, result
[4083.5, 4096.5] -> 6.717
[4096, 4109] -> 7.051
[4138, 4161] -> 5.754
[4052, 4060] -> 6.427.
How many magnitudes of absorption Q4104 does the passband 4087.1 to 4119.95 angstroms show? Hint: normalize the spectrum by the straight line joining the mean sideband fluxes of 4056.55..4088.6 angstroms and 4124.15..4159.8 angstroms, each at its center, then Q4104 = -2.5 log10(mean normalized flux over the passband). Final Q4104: -0.11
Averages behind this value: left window 6.66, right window 6.37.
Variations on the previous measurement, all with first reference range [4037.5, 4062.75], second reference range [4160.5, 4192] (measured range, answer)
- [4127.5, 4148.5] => -0.081 mag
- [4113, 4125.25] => -0.116 mag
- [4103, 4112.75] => -0.186 mag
